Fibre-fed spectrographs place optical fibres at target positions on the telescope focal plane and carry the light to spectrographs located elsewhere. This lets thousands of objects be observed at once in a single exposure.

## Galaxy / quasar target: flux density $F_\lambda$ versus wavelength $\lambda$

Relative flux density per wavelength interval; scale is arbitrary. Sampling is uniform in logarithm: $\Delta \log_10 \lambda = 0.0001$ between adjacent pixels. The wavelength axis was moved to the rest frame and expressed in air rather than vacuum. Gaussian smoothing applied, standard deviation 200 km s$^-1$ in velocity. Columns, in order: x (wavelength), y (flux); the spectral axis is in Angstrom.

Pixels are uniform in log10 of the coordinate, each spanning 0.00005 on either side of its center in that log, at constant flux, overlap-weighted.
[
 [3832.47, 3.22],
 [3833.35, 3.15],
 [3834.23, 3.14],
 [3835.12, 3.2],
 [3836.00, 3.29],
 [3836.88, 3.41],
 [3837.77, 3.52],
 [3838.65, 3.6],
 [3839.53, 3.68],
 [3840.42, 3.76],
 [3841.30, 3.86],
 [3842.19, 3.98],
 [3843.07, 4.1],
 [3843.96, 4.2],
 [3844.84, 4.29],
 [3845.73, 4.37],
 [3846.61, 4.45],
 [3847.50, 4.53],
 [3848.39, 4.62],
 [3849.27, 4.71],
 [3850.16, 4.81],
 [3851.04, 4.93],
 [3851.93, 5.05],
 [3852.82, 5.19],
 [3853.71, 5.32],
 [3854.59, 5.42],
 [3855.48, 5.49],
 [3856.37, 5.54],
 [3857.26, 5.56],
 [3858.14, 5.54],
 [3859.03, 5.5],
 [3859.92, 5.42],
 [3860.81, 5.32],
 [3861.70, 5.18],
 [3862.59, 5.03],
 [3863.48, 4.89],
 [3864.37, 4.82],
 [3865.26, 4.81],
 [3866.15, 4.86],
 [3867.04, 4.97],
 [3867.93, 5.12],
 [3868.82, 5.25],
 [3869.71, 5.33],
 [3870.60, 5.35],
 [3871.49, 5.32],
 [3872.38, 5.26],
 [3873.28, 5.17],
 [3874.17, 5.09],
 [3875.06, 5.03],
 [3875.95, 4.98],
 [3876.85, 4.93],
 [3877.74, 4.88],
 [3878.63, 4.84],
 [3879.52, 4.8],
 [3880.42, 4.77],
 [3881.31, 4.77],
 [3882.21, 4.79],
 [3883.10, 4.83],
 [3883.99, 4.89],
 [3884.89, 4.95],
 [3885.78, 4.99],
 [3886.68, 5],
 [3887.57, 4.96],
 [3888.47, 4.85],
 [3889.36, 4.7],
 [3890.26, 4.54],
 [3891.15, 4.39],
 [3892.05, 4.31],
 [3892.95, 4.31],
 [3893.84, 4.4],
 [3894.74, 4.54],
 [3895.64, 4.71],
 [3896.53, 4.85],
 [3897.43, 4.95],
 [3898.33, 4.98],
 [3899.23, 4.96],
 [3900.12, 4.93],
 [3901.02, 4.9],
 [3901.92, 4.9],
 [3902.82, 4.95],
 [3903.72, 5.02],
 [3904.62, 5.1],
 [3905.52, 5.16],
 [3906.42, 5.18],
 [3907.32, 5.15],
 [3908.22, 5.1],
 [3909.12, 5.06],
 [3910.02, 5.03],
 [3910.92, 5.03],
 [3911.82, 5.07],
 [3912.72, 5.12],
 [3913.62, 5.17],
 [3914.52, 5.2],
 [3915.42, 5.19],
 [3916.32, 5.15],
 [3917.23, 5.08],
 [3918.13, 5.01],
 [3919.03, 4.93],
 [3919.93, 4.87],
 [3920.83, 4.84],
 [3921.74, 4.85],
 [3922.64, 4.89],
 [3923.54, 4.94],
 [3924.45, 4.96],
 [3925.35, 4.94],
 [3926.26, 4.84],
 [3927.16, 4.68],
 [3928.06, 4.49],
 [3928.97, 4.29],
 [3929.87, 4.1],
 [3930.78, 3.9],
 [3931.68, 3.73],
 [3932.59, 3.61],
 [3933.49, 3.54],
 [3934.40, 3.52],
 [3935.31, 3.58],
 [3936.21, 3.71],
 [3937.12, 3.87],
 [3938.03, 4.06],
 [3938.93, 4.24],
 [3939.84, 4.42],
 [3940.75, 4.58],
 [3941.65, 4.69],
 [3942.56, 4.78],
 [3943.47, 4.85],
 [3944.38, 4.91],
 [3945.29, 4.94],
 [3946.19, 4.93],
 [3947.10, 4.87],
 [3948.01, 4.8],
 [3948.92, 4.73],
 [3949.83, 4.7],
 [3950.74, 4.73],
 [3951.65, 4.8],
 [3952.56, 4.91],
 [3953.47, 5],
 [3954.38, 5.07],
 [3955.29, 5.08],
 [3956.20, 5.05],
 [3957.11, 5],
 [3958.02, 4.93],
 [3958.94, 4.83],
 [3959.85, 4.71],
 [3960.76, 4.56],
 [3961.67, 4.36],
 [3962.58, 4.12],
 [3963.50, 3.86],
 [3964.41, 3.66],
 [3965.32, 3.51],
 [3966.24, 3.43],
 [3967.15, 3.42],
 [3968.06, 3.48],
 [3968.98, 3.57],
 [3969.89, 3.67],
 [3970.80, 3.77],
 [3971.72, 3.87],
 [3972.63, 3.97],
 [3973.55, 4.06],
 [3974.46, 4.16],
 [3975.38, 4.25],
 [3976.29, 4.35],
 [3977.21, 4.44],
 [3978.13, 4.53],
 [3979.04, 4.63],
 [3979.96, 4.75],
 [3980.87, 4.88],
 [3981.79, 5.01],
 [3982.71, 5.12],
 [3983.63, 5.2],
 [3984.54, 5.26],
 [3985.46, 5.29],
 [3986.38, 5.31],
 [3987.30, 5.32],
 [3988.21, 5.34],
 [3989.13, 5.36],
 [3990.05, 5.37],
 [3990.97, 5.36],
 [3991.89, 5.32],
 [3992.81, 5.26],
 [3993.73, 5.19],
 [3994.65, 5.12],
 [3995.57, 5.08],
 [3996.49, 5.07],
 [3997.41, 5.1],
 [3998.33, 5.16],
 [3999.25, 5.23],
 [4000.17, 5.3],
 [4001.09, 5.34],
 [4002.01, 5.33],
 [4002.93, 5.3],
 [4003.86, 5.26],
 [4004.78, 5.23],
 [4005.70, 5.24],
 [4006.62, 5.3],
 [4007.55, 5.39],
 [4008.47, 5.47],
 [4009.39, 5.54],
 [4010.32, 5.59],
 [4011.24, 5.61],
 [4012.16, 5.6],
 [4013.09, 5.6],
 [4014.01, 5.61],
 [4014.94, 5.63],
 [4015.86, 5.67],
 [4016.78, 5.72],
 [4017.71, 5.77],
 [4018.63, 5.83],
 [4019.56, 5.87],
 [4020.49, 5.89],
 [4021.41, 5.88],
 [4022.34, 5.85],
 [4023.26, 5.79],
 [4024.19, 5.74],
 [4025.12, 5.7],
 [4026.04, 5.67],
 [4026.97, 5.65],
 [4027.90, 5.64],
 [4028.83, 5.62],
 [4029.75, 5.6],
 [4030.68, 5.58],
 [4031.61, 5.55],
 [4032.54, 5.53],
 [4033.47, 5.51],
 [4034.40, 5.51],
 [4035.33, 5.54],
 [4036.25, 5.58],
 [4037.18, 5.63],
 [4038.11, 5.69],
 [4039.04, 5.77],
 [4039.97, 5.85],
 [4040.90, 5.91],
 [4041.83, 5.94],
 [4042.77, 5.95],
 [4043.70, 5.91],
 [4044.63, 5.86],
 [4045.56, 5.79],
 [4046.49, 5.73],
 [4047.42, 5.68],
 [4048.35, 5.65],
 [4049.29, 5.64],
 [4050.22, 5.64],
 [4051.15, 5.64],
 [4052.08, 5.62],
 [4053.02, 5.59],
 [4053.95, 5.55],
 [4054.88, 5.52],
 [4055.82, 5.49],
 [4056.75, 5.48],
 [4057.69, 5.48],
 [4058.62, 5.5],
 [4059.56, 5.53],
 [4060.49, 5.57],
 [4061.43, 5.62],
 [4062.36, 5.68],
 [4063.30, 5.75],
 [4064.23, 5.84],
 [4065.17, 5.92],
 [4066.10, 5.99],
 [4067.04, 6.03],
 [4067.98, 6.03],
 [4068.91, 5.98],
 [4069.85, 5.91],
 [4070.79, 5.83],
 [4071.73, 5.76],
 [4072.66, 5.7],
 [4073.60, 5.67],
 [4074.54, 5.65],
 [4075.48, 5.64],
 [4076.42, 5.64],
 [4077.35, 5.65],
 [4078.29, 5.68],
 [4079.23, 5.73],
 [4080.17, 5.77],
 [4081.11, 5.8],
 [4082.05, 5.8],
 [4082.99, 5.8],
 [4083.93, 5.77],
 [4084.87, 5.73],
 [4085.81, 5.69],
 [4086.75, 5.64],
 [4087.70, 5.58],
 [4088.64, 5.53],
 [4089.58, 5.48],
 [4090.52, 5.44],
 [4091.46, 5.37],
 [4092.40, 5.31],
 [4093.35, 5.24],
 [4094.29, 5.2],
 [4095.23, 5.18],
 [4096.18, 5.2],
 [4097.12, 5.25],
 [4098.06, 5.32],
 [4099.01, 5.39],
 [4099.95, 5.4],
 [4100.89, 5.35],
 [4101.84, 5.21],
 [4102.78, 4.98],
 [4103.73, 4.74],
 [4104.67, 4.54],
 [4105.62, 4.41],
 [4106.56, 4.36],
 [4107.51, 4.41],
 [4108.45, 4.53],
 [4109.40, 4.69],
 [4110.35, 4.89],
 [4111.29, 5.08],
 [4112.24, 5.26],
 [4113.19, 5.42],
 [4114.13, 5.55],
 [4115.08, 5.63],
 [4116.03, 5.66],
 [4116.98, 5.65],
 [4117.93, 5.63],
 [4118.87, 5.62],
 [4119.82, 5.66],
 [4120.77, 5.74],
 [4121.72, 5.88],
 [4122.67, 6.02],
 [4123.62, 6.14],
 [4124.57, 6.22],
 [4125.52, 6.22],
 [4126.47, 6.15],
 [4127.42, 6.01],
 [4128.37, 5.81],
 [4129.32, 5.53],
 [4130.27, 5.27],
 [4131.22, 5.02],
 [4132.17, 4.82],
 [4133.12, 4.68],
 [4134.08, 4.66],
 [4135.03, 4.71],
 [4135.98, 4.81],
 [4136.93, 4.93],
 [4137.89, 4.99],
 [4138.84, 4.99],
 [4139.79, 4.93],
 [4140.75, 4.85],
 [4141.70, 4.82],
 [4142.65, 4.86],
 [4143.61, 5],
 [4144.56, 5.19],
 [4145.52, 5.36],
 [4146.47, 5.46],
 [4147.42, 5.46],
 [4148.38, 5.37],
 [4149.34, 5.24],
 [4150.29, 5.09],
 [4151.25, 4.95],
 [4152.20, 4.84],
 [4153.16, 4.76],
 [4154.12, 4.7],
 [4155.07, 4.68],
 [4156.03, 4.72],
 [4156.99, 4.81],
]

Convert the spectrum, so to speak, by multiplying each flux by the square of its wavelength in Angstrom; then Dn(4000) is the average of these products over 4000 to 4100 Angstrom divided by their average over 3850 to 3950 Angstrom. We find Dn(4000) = 1.25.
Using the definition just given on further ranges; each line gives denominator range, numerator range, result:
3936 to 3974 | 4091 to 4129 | 1.32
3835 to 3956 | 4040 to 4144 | 1.27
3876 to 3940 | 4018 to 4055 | 1.29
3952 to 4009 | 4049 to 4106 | 1.22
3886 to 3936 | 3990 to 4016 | 1.19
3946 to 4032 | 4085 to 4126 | 1.13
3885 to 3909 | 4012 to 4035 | 1.25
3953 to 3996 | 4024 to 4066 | 1.27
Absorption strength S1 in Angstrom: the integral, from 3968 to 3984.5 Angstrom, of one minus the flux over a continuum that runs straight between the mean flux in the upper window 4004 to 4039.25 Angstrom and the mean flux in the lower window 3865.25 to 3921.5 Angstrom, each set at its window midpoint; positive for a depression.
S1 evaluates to 3.1 Angstrom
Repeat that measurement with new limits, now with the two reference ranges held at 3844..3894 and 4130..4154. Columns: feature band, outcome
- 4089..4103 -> -0.87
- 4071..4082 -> -1.59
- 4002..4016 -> -1.37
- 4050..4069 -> -2.68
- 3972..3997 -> 0.25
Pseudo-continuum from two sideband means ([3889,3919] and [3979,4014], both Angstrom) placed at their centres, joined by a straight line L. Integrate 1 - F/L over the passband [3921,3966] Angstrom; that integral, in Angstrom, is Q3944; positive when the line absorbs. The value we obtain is 5.1 Angstrom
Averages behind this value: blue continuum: 4.91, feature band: 4.49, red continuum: 5.27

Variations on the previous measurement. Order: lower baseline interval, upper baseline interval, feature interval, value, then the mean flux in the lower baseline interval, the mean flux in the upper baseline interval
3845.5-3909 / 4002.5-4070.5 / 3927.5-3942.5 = 3.4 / 4.97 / 5.66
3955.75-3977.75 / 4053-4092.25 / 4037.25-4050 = -1.3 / 4.13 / 5.68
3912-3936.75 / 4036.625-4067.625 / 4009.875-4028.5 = -1.0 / 4.56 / 5.71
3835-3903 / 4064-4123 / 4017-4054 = -3.0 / 4.77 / 5.46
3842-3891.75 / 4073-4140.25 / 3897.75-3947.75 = 3.3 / 4.94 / 5.37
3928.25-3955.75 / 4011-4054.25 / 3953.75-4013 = 2.4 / 4.43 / 5.7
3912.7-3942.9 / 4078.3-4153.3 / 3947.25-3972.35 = 1.5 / 4.51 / 5.3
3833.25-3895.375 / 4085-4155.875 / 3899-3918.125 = -1.1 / 4.71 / 5.24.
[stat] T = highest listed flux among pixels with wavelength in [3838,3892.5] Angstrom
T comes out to 5.56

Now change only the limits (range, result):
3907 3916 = 5.2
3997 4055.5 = 5.95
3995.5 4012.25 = 5.61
